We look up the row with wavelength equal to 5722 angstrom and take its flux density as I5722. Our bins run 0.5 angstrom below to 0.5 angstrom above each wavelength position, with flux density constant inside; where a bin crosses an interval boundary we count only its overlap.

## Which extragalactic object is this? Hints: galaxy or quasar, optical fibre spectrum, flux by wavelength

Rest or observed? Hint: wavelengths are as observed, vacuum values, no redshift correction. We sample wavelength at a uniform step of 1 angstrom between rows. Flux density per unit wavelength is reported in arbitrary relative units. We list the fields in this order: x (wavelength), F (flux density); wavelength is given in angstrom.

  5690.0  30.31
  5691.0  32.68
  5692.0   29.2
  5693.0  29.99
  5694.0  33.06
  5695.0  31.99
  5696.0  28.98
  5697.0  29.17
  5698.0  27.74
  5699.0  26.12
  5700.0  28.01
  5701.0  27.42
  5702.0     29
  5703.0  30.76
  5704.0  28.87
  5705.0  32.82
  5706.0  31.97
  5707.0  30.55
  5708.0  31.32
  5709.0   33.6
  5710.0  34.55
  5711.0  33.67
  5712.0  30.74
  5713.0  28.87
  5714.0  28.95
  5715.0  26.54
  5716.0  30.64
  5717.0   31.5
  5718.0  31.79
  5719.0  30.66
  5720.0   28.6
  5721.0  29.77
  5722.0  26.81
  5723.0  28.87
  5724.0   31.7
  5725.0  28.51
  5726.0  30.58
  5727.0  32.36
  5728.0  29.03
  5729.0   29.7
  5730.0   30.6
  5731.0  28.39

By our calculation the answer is 26.81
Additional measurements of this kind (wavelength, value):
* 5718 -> 31.79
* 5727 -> 32.36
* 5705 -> 32.82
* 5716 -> 30.64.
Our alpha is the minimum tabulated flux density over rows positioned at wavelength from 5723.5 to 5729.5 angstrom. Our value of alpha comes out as 28.51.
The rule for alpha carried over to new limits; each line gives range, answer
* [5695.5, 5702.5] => 26.12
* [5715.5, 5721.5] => 28.6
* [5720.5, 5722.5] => 26.81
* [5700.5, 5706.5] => 27.42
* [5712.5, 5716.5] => 26.54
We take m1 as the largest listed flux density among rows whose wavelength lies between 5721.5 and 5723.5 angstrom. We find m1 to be 28.87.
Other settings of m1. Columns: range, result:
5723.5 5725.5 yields 31.7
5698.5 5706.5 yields 32.82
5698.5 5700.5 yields 28.01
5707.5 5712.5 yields 34.55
